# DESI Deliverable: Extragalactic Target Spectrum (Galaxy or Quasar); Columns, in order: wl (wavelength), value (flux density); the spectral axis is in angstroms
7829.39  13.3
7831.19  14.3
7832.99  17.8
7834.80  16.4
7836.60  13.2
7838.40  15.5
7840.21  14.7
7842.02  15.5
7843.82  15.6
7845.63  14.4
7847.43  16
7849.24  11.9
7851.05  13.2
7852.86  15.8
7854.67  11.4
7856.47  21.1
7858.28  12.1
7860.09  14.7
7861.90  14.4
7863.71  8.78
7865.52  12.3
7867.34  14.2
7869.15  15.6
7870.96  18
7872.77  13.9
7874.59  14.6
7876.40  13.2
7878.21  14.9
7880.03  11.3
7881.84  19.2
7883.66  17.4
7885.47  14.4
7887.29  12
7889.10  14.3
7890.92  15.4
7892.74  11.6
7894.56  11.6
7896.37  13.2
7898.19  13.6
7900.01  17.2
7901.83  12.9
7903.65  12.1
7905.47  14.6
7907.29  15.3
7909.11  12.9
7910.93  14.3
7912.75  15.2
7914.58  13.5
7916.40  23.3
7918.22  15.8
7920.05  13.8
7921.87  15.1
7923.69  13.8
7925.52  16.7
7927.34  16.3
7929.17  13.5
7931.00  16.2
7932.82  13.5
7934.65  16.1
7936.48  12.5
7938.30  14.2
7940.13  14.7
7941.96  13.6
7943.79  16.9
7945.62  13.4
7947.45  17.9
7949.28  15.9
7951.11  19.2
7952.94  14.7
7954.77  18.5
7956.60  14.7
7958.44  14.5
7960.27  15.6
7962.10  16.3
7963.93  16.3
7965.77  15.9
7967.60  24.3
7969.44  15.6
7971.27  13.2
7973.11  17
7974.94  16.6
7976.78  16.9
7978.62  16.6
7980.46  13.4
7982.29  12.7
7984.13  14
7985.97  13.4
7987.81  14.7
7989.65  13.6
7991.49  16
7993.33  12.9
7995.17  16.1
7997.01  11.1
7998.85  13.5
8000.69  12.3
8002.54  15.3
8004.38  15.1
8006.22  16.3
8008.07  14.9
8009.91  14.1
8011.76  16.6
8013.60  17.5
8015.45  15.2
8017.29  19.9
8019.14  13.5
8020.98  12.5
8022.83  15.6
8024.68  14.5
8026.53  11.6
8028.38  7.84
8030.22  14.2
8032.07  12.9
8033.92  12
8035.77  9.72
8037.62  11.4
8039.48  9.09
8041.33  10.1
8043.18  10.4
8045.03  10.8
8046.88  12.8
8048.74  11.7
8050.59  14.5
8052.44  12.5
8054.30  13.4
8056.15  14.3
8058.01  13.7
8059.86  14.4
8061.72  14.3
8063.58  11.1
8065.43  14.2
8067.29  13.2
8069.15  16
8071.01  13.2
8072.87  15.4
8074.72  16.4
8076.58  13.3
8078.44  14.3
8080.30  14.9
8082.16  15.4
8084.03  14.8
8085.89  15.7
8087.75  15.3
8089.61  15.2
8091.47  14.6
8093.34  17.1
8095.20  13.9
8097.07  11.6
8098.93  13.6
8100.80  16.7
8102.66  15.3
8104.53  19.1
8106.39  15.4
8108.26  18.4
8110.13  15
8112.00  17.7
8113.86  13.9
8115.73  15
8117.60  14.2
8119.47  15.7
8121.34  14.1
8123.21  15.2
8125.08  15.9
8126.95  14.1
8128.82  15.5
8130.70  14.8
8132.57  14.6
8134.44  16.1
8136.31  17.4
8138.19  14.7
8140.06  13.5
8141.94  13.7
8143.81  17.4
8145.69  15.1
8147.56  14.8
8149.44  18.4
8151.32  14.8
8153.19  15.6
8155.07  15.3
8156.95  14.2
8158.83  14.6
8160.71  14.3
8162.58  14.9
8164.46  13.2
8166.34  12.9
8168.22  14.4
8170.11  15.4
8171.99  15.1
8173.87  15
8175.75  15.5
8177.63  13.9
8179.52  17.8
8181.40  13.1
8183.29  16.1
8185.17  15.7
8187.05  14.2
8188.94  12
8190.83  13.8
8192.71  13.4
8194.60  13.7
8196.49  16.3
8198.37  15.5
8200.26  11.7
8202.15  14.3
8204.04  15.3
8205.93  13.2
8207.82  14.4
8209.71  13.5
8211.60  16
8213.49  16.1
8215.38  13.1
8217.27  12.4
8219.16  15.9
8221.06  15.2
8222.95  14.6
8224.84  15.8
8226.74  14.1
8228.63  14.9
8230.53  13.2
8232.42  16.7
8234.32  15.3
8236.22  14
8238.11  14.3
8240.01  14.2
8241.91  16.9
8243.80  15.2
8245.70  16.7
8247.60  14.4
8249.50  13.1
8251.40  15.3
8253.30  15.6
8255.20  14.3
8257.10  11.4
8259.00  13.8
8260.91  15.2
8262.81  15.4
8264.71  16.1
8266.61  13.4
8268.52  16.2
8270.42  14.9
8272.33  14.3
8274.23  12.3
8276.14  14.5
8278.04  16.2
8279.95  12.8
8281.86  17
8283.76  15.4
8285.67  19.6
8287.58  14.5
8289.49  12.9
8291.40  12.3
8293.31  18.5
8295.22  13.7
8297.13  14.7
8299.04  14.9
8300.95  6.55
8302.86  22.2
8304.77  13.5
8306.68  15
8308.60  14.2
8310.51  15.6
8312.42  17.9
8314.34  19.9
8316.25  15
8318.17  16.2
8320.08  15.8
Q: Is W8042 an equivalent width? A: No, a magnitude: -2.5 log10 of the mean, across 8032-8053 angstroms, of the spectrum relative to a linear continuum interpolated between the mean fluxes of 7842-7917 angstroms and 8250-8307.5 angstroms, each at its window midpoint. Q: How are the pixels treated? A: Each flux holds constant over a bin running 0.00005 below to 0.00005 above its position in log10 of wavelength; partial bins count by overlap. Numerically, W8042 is 0.26 mag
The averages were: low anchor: 14.4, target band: 11.4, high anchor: 14.7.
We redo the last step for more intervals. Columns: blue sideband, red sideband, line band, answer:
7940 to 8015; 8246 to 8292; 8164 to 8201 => 0.031 mag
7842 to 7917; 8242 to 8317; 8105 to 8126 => -0.059 mag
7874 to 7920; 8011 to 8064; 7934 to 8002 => -0.110 mag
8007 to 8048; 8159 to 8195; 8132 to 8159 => -0.089 mag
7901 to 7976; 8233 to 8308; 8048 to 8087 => 0.081 mag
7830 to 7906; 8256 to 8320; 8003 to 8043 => 0.086 mag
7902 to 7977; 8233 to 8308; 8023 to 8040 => 0.295 mag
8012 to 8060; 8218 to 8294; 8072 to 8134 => -0.127 mag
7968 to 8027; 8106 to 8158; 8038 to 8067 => 0.205 mag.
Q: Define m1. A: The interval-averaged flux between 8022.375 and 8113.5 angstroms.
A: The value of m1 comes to 13.8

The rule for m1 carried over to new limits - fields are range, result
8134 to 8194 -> 14.9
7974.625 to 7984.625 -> 15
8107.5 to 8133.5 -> 15.3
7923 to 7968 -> 15.7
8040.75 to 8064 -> 12.7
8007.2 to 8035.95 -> 14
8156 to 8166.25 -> 14.1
